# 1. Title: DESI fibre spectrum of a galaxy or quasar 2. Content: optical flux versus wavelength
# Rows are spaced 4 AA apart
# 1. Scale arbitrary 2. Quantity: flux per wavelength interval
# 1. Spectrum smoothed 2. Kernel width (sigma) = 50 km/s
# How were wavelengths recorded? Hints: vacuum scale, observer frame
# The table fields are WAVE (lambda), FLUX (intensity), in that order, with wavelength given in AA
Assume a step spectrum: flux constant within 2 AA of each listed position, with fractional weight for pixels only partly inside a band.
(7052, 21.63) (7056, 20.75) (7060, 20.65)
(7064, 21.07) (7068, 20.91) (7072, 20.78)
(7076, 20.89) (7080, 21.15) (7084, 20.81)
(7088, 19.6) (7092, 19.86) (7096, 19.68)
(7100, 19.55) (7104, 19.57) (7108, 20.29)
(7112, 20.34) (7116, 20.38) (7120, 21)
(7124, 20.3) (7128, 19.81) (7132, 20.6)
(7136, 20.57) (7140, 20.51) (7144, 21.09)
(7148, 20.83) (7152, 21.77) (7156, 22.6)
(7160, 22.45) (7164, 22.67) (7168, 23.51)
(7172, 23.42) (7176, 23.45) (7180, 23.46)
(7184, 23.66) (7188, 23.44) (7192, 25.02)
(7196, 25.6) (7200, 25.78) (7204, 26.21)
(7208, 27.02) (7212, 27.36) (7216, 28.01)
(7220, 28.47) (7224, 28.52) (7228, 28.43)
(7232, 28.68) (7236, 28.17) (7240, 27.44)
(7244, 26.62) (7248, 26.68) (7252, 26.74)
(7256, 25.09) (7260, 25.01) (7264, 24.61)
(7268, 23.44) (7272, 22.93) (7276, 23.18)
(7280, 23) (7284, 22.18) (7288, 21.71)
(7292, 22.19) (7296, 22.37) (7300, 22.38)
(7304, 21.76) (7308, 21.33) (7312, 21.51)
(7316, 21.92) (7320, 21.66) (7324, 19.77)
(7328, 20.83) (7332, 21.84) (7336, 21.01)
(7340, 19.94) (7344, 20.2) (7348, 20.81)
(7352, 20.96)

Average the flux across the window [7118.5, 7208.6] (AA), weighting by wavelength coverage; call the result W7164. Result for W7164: 22.8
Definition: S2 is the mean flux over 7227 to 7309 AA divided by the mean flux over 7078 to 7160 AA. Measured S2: 1.19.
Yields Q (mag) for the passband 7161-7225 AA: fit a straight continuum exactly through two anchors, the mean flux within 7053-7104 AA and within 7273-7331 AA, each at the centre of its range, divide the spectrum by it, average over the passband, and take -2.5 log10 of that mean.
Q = -0.19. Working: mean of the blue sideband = 20.5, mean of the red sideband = 21.9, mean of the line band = 25.3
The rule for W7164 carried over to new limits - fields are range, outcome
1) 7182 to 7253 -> 26.8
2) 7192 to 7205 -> 25.7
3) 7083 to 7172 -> 20.9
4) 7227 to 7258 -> 27.2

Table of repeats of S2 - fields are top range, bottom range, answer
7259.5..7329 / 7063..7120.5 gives 1.09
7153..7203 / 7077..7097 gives 1.17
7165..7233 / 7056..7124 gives 1.26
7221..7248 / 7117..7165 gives 1.32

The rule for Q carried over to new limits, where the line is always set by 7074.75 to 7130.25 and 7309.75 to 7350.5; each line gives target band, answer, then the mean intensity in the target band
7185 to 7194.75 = -0.18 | 24.3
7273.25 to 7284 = -0.11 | 22.9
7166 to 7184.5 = -0.15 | 23.5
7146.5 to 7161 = -0.08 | 21.9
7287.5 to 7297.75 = -0.07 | 22.1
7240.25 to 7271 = -0.23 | 25.5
